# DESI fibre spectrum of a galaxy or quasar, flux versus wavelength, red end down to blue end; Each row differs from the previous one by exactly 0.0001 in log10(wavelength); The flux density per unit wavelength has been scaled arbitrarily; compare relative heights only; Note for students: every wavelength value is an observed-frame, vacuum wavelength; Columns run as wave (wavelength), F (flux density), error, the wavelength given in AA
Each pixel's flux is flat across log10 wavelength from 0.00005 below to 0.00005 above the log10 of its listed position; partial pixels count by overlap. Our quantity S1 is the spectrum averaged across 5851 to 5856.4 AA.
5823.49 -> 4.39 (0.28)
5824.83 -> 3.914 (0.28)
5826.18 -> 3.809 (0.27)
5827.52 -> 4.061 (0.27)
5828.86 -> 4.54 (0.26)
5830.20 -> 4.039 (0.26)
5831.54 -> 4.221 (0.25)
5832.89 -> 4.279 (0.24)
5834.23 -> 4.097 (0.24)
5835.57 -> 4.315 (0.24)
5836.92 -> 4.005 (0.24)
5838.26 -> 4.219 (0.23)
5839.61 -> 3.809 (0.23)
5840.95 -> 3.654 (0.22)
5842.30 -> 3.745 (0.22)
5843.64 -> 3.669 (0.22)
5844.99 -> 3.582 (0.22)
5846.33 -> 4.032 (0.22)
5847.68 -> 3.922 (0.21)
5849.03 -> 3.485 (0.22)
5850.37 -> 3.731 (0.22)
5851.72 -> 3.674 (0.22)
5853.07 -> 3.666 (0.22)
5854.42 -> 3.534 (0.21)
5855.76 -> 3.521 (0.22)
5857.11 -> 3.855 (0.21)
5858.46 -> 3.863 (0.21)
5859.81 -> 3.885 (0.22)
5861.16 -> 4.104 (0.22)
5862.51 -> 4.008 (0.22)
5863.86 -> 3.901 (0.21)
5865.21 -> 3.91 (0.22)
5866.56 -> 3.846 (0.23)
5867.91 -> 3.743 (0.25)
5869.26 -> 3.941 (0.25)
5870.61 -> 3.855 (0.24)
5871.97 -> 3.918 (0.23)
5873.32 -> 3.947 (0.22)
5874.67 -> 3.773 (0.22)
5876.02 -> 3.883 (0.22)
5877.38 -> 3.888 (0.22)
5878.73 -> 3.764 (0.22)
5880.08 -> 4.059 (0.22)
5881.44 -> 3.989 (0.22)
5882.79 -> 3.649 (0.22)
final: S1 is 3.6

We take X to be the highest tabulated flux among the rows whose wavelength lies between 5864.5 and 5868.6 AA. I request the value 3.91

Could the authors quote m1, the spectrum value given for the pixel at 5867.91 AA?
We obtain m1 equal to 3.743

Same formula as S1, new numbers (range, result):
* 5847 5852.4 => 3.7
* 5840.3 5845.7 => 3.67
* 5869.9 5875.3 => 3.87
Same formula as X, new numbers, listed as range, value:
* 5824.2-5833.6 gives 4.54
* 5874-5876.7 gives 3.883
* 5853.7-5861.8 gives 4.104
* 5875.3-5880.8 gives 4.059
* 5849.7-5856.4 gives 3.731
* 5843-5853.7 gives 4.032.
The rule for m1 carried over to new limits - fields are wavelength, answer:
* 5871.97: 3.918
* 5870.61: 3.855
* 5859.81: 3.885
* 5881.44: 3.989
